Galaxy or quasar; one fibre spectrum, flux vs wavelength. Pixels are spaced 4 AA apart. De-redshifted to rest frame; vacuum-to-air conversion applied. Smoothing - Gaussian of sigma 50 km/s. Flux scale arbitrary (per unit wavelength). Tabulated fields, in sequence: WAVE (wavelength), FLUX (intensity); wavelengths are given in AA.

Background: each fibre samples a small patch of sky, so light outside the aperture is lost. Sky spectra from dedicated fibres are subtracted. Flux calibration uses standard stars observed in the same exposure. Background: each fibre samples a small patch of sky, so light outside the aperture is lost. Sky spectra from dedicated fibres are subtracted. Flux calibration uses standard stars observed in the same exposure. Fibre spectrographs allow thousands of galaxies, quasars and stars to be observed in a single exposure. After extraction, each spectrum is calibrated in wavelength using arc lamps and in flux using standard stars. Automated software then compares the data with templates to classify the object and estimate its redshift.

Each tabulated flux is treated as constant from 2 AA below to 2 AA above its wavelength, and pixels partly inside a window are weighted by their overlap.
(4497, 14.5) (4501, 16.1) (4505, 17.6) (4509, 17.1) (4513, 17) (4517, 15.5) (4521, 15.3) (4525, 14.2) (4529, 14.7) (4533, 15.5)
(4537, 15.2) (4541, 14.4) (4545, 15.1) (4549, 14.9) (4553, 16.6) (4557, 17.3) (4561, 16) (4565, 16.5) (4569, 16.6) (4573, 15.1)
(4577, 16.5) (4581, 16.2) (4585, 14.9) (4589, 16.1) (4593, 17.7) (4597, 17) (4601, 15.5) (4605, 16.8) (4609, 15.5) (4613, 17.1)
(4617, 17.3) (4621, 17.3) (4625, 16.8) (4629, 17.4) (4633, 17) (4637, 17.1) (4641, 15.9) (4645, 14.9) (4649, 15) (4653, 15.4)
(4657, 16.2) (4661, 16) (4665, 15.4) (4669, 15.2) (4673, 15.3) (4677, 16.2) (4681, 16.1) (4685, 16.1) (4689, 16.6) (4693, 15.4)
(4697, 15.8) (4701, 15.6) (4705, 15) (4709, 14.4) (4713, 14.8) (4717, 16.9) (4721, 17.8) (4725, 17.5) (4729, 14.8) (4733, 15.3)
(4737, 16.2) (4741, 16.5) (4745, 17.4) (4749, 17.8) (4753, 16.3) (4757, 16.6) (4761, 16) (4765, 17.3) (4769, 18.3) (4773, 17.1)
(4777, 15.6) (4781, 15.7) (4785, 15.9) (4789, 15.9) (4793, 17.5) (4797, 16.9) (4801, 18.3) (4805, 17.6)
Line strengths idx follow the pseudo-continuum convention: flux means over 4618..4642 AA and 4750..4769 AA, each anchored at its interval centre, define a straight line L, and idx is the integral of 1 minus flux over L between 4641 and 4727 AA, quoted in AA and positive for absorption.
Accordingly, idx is 5.6 AA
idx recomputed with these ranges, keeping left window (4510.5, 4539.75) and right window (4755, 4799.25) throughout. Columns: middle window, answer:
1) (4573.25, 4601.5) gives -1.04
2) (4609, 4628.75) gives -1.45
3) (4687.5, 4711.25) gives 1.16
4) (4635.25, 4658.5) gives 0.35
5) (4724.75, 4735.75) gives 0.51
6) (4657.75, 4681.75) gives 0.56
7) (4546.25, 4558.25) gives -0.50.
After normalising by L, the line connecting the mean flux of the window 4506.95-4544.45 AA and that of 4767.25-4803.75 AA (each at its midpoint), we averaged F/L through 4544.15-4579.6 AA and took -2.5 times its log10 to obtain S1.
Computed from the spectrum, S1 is -0.03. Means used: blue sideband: 15.4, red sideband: 16.8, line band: 16.1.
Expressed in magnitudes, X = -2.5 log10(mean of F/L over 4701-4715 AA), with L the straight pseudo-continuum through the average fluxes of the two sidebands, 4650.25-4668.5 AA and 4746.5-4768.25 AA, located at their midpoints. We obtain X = 0.10 mag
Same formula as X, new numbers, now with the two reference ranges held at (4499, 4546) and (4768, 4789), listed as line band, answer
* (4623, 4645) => -0.05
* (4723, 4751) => -0.02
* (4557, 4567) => -0.05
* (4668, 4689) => 0.01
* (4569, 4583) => -0.02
